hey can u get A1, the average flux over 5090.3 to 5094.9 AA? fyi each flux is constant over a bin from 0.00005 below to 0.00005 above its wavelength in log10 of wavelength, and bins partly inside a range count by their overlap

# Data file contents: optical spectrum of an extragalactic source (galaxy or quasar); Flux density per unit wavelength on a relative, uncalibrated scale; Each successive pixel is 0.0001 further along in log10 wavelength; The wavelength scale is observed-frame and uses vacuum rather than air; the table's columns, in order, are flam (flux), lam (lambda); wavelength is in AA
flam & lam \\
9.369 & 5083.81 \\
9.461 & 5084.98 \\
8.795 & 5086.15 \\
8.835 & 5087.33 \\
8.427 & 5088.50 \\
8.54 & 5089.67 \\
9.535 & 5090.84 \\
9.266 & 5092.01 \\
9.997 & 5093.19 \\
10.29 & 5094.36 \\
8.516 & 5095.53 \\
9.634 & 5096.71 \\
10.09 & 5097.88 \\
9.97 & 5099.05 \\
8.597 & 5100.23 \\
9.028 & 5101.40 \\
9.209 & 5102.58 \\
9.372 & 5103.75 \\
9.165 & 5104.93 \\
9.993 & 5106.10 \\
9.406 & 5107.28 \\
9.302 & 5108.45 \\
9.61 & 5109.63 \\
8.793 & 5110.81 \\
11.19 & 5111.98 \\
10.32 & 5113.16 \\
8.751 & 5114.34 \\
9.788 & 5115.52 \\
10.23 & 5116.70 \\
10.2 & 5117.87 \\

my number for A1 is 9.76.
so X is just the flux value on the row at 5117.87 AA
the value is 10.2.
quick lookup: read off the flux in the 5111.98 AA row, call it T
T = 11.19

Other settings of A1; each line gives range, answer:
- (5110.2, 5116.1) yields 9.76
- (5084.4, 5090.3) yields 8.81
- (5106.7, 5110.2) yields 9.45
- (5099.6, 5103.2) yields 8.96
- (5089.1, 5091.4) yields 9.04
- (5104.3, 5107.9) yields 9.53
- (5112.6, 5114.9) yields 9.53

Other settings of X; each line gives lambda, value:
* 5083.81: 9.369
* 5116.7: 10.23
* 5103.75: 9.372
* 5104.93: 9.165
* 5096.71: 9.634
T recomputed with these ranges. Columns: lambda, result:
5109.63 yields 9.61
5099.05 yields 9.97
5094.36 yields 10.29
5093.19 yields 9.997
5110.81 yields 8.793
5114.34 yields 8.751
